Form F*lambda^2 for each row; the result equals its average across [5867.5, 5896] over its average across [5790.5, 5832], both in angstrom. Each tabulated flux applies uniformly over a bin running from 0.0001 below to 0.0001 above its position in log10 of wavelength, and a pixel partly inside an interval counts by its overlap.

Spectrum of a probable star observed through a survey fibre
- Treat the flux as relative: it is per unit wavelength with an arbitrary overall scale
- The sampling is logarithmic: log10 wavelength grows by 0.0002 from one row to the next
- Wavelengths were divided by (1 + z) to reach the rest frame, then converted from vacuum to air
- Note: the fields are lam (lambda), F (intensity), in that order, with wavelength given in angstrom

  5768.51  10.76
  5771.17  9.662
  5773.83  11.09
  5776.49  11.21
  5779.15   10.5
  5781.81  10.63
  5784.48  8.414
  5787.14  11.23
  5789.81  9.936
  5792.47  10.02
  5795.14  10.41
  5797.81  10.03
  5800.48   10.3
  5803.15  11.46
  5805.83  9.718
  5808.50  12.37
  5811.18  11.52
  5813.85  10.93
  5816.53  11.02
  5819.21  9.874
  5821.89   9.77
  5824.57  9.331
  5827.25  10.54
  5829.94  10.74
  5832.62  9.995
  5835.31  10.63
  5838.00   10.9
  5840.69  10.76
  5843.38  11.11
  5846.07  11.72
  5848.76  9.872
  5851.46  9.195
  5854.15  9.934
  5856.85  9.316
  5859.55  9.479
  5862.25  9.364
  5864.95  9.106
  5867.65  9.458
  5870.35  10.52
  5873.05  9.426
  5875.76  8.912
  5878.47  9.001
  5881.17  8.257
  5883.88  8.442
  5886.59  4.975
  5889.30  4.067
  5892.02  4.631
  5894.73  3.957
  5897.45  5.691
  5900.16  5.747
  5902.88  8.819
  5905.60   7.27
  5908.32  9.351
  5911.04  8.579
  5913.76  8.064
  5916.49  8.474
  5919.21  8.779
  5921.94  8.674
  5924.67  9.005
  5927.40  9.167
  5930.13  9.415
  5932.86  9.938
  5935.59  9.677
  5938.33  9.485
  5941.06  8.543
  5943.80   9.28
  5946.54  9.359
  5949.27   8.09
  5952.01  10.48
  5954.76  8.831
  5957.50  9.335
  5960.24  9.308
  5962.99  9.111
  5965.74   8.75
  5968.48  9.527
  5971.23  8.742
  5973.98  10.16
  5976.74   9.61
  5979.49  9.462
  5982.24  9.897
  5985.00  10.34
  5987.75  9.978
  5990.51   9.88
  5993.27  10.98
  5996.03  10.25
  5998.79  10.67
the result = 0.71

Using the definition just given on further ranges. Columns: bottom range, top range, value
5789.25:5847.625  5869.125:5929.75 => 0.75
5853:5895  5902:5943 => 1.11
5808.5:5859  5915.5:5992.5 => 0.93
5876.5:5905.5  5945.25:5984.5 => 1.49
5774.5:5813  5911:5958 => 0.90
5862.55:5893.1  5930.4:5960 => 1.20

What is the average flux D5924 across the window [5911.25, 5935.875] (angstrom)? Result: 8.97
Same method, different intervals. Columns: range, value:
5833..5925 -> 8.58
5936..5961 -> 9.21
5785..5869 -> 10.3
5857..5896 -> 7.88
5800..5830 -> 10.6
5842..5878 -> 9.78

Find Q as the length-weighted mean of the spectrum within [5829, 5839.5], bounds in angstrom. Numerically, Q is 10.6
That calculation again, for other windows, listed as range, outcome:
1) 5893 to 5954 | 8.43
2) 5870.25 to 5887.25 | 8.5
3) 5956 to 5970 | 9.2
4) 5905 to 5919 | 8.44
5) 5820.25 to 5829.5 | 9.96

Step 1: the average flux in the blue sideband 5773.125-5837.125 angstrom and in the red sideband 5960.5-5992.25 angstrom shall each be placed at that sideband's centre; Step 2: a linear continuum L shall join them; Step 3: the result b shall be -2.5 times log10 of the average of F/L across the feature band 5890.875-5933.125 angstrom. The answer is 0.26 mag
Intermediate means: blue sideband 10.5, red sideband 9.59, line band 7.81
